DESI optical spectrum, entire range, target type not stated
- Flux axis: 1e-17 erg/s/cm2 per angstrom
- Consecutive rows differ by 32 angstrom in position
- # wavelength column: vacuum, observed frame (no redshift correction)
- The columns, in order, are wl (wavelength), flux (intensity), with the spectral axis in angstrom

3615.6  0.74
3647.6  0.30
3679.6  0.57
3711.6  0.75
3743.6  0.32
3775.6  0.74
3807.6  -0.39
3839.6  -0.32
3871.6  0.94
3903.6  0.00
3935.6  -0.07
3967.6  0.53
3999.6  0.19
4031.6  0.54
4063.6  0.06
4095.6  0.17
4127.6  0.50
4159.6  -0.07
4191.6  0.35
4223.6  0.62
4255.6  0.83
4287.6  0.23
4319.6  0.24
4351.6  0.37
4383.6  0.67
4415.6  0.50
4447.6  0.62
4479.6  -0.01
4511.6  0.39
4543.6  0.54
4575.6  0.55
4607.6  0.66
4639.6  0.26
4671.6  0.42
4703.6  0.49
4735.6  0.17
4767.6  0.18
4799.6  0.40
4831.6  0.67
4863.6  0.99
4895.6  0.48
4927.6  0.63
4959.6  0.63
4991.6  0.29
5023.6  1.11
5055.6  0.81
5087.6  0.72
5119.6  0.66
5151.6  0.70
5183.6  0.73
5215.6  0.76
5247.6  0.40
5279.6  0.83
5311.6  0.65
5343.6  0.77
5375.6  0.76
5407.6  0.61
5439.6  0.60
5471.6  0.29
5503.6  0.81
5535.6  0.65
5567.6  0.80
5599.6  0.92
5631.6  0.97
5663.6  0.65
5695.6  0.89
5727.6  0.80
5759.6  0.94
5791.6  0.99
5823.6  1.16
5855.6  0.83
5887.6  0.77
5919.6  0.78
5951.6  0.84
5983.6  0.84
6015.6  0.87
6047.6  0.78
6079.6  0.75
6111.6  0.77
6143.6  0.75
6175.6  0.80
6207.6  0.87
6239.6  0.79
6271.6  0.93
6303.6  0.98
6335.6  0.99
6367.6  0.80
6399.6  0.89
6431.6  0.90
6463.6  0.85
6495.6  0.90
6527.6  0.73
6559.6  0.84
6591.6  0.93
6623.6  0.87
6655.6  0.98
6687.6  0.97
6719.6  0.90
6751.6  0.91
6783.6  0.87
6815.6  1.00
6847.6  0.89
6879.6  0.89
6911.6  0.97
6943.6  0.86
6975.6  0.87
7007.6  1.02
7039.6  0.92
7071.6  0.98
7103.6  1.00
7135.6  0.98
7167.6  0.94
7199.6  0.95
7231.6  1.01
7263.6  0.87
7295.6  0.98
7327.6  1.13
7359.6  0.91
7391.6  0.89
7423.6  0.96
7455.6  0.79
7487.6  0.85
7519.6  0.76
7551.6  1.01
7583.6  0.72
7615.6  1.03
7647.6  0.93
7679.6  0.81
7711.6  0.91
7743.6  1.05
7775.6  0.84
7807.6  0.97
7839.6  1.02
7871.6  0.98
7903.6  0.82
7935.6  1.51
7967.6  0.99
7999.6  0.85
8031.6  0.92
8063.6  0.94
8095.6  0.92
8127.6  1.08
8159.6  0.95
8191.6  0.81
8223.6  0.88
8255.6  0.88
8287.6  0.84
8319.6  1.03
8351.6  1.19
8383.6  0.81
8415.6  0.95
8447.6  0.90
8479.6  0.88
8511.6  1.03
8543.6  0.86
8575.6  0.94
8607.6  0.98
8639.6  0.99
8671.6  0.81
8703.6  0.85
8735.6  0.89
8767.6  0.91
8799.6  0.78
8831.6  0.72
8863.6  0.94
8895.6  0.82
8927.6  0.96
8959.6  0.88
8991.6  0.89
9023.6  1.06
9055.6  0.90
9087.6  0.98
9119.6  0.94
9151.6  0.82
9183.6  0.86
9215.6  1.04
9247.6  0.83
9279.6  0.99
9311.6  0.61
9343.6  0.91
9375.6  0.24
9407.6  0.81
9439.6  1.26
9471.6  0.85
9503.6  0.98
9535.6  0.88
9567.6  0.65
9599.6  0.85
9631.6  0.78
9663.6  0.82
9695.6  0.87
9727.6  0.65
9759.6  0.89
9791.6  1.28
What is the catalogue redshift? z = 0.21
